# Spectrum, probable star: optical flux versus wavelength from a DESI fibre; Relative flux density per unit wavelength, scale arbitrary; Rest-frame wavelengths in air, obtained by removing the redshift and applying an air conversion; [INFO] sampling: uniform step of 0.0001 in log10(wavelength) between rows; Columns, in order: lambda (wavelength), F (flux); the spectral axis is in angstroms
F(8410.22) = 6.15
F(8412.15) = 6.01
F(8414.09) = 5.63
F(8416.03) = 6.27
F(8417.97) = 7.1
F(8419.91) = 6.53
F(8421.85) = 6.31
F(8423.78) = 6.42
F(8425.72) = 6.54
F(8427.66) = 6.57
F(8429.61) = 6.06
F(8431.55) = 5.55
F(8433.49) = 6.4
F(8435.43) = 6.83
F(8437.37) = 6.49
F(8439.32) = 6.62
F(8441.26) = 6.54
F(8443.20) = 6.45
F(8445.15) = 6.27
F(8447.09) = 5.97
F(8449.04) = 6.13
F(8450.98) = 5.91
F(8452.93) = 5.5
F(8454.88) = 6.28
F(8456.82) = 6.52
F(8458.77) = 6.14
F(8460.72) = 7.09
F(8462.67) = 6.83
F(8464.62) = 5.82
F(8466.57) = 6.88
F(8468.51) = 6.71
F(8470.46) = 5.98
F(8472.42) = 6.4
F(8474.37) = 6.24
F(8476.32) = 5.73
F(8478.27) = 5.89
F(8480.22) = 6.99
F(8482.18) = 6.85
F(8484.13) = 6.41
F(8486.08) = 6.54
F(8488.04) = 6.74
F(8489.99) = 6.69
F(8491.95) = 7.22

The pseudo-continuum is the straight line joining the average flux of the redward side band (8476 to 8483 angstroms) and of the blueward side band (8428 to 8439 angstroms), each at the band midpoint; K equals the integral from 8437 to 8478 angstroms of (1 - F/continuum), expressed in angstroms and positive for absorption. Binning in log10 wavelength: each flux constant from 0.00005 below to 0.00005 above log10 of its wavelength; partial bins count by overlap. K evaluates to 0.4 angstroms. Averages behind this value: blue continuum 6.3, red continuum 6.41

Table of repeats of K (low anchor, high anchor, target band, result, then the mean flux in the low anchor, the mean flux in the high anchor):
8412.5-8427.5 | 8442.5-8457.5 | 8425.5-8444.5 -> -0.4 angstroms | 6.39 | 6.12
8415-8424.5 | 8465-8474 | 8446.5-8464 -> 0.5 angstroms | 6.53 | 6.43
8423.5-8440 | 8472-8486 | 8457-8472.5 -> -0.3 angstroms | 6.38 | 6.37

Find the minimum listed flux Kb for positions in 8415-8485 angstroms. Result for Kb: 5.5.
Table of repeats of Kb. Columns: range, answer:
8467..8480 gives 5.73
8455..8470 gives 5.82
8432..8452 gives 5.91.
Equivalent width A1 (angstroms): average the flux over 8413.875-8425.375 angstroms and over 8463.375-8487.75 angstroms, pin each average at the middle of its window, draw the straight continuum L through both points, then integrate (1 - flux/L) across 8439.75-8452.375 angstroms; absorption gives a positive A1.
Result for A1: 0.4 angstroms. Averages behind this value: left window 6.44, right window 6.39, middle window 6.21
